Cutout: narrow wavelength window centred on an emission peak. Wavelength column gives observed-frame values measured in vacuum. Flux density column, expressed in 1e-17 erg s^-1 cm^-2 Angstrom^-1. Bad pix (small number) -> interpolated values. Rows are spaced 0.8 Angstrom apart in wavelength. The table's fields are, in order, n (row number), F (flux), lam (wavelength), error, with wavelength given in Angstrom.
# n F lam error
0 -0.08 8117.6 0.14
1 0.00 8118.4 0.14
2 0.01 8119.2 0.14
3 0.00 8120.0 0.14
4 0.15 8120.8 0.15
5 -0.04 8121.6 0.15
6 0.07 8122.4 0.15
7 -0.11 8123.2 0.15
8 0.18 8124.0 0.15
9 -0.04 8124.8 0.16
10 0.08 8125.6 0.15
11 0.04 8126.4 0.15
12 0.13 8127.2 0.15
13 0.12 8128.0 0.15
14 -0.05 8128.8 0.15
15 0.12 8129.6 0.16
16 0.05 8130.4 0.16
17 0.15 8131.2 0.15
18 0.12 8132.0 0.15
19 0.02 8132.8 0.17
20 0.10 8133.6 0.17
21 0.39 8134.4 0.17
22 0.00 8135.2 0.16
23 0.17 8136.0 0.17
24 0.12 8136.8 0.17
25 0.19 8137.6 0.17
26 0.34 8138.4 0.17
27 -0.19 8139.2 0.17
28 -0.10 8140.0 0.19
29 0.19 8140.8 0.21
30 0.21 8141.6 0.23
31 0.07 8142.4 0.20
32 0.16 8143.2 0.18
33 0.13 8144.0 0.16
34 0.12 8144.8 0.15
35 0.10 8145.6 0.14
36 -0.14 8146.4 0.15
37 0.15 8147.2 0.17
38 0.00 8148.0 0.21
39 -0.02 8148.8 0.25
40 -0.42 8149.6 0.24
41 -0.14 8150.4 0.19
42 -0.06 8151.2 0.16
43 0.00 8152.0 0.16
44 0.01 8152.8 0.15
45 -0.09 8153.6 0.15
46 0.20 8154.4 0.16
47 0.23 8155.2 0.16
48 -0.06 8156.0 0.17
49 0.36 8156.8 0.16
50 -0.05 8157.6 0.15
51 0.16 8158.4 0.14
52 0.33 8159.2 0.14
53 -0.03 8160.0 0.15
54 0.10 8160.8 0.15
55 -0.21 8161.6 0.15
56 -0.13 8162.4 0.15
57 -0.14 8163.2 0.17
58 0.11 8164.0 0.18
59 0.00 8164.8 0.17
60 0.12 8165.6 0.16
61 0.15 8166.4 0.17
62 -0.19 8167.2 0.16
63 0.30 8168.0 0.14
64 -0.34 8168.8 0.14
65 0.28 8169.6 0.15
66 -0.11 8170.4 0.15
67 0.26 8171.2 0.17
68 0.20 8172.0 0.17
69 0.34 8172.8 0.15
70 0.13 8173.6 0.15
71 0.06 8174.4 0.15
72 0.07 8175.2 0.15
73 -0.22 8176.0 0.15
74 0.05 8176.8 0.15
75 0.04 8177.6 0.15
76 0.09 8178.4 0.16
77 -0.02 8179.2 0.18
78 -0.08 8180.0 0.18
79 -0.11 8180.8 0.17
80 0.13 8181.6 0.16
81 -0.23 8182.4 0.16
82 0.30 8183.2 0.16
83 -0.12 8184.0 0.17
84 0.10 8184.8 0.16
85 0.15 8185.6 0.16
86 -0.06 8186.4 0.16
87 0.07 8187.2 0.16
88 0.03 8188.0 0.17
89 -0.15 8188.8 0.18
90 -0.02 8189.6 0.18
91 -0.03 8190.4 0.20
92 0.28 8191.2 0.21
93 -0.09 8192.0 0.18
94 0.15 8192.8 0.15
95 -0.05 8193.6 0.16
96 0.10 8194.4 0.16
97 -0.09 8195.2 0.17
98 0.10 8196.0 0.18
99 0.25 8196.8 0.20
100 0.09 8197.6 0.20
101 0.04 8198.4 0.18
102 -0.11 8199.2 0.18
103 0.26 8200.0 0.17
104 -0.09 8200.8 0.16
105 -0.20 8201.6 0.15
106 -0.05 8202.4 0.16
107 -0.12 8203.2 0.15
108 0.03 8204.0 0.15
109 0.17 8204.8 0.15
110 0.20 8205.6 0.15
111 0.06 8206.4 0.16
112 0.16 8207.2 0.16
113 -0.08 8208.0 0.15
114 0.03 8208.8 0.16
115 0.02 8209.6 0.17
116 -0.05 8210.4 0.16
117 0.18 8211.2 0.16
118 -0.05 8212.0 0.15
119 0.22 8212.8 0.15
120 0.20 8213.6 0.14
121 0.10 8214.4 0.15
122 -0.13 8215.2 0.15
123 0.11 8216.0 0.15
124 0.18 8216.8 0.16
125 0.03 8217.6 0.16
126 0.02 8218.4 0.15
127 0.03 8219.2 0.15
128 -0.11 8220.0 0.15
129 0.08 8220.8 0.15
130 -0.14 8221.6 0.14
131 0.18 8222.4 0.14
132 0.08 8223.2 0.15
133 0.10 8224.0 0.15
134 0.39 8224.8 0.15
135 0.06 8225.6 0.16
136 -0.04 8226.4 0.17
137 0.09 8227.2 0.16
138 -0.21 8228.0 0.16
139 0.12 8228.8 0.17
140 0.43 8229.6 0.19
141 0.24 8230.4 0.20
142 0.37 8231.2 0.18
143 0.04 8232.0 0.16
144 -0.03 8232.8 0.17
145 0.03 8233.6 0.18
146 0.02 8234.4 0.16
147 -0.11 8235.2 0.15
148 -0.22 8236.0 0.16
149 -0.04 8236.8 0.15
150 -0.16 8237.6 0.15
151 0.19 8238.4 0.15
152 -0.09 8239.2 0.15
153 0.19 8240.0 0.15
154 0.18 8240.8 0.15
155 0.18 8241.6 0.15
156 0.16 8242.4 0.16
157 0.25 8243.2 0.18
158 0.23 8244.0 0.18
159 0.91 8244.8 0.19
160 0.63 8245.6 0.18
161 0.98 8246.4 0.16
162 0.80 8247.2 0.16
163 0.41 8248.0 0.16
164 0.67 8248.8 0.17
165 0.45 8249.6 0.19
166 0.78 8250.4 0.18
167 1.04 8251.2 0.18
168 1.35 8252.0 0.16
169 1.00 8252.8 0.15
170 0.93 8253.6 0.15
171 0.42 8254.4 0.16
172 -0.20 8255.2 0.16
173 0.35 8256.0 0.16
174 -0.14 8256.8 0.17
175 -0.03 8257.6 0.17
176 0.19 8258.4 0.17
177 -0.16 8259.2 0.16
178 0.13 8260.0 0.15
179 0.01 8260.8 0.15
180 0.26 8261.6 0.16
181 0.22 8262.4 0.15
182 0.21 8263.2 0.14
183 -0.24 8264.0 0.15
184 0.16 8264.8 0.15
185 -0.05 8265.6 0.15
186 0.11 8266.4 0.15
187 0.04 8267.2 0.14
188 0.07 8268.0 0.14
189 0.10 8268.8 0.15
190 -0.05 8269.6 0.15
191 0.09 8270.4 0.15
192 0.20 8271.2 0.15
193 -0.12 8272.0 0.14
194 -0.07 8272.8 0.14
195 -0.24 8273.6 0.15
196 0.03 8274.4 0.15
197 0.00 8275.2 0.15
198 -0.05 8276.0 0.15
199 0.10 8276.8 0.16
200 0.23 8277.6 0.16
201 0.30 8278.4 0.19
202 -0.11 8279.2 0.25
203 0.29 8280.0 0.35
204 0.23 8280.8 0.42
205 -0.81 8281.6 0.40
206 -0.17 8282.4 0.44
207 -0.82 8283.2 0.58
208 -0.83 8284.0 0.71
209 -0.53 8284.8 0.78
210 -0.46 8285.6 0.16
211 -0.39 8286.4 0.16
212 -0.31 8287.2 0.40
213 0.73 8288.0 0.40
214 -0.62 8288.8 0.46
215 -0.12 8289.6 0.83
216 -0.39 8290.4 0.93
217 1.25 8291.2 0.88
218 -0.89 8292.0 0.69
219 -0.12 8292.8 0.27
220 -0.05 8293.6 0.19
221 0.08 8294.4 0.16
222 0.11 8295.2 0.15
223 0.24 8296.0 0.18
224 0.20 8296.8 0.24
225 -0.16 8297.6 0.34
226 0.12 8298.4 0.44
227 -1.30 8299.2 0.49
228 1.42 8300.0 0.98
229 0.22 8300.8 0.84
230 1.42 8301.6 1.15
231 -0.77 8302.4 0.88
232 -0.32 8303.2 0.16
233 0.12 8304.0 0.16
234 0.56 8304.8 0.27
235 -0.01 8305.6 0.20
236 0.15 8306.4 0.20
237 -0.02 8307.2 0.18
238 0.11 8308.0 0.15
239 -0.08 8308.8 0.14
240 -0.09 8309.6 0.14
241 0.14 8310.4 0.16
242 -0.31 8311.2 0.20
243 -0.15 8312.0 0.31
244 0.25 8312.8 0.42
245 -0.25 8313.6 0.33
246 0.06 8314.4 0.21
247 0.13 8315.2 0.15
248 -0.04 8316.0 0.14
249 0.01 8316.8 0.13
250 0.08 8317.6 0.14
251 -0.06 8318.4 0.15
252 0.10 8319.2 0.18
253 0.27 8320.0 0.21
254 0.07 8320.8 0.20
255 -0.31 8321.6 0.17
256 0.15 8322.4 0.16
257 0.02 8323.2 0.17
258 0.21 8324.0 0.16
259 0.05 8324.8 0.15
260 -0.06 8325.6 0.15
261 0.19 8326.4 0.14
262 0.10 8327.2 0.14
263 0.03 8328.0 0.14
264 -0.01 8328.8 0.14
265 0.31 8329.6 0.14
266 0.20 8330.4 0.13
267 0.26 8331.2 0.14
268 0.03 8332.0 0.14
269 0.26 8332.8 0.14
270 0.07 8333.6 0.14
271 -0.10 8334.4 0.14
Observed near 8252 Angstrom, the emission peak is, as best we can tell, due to [O II]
